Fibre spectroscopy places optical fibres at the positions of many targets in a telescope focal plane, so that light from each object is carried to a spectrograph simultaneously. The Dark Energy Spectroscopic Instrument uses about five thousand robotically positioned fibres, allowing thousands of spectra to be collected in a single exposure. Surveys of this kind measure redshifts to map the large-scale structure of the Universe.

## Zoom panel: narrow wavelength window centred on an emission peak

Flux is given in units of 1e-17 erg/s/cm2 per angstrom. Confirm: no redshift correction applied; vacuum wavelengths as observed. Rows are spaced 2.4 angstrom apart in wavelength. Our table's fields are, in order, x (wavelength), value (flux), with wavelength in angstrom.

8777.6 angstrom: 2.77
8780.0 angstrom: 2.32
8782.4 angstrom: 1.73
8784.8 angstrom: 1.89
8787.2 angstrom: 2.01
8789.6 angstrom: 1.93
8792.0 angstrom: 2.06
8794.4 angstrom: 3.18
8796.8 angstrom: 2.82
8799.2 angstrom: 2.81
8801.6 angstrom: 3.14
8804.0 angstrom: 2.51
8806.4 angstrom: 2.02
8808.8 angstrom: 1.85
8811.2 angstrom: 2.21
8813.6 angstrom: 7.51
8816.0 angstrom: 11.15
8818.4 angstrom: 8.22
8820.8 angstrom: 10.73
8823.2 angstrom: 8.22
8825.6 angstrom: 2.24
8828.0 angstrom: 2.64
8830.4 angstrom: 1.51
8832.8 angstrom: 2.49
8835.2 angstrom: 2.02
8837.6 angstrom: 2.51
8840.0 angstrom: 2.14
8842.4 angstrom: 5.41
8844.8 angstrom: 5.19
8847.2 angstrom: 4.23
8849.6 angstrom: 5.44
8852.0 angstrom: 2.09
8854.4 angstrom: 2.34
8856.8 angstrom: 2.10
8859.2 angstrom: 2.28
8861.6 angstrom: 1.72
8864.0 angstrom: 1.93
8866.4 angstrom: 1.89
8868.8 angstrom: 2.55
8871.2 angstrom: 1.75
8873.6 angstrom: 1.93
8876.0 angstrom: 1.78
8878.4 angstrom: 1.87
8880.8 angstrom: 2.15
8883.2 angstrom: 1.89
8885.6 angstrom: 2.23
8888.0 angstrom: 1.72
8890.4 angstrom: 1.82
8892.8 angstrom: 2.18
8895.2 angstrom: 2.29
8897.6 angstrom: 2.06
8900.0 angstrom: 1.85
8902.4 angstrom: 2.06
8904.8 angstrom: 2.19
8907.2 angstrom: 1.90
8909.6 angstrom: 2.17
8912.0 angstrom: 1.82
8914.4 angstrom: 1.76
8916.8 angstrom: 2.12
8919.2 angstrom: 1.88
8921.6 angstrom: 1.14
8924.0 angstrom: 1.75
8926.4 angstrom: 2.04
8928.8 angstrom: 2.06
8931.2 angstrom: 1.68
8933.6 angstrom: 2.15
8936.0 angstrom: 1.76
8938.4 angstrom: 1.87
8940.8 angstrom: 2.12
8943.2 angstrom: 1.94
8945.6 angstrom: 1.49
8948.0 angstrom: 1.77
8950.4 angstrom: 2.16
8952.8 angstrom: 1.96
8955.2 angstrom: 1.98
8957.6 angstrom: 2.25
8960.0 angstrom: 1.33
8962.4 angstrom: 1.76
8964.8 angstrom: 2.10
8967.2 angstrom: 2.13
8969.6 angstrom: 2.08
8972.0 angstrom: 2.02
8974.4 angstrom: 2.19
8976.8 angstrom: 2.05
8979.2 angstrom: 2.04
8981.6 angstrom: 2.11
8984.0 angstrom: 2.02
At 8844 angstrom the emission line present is [N II] 6583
